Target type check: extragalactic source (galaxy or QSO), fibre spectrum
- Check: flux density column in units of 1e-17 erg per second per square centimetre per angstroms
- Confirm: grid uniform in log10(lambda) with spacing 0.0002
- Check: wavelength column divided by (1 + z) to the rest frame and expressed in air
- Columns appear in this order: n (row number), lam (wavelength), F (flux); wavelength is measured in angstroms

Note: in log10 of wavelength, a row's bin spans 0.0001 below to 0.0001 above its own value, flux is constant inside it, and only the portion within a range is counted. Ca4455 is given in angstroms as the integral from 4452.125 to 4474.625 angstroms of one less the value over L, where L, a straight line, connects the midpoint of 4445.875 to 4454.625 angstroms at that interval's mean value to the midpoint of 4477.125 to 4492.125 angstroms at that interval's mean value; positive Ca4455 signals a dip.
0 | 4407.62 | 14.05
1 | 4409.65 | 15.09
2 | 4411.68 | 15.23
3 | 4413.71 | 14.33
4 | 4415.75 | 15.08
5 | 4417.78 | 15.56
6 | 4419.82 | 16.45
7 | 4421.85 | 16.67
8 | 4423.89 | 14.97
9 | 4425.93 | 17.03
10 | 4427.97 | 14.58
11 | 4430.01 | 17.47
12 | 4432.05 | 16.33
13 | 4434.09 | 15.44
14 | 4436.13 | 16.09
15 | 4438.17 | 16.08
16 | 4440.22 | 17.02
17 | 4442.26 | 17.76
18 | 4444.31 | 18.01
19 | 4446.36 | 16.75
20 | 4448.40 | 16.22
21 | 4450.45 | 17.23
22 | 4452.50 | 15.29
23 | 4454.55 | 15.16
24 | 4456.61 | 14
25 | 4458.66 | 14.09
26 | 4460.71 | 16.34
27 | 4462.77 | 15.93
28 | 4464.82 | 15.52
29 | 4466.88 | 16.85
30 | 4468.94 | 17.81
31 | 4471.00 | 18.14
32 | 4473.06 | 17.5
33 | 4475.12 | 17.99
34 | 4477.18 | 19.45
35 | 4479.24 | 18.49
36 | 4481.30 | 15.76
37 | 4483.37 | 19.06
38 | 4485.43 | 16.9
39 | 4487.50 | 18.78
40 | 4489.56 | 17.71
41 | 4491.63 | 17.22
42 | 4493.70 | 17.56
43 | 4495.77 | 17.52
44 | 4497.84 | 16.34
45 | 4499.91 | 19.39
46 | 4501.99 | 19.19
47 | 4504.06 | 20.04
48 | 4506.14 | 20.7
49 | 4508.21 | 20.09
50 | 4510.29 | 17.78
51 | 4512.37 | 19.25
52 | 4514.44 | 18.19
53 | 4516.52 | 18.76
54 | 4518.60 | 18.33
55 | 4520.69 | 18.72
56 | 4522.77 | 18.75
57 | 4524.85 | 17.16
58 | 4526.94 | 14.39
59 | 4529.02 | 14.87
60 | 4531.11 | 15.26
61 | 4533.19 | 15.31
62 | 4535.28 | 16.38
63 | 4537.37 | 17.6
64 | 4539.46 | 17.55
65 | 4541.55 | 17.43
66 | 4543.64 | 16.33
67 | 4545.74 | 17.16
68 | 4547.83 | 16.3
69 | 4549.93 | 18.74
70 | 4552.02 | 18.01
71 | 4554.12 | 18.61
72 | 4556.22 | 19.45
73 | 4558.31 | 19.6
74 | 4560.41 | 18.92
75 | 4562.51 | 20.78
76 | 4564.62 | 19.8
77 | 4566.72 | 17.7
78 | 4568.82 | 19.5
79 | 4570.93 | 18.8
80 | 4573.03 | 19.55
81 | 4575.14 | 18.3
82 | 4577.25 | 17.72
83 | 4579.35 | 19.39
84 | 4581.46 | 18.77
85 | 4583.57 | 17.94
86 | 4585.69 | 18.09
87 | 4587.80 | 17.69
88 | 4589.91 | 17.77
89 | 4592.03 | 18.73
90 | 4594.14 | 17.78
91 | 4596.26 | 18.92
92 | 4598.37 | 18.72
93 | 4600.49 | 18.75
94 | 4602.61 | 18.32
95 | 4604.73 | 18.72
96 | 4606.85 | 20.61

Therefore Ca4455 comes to 1.0 angstroms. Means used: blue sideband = 16.2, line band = 16.1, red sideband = 17.9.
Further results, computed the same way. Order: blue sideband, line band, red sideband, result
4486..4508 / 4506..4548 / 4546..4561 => 2.4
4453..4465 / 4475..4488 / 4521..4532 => -2.1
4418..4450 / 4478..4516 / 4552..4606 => -2.0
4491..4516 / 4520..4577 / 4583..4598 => 1.8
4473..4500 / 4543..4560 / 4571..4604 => 0.1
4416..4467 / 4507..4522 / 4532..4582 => -1.1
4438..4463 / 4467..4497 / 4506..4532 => -1.6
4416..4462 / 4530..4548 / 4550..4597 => 1.4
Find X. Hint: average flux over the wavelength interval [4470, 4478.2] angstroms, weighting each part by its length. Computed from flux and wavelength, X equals 18.3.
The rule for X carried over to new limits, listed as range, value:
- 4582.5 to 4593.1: 18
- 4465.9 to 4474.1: 17.6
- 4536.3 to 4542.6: 17.5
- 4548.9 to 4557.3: 18.7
